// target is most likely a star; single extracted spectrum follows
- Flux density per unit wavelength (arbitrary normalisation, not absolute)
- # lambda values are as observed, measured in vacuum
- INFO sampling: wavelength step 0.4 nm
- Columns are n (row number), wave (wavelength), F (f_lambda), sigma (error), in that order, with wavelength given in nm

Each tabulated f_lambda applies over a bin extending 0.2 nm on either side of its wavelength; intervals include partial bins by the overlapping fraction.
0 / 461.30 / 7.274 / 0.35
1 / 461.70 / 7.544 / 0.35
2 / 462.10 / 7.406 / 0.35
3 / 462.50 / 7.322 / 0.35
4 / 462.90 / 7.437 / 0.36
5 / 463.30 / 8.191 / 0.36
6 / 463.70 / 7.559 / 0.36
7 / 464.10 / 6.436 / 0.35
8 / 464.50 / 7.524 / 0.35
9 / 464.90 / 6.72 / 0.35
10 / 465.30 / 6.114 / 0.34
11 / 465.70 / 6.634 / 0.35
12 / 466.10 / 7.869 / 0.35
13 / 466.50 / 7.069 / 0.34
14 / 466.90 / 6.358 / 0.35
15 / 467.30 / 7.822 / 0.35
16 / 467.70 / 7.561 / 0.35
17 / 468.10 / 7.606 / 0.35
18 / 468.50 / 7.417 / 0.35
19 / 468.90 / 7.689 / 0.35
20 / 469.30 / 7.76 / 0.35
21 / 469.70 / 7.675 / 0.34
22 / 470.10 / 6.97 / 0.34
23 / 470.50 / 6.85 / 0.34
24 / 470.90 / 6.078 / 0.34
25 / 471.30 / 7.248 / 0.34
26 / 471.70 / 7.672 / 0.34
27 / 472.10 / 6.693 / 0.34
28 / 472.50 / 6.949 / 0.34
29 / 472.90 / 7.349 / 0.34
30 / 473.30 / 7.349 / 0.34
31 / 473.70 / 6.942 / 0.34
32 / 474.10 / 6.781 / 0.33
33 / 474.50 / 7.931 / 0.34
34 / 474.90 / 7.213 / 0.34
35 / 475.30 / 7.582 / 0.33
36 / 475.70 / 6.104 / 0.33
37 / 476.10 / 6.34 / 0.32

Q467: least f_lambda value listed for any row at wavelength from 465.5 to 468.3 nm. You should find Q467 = 6.358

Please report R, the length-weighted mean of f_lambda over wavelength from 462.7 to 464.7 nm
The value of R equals 7.43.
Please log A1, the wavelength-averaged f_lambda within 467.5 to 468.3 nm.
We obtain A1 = 7.58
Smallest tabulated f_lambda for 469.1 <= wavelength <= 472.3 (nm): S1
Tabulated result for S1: 6.078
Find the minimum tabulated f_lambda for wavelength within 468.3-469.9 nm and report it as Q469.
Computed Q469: 7.417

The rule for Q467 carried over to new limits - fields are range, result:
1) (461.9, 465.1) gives 6.436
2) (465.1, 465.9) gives 6.114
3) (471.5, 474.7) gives 6.693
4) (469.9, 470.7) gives 6.85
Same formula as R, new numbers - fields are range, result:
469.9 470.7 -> 6.91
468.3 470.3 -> 7.5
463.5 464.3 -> 7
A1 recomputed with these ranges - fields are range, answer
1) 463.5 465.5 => 6.87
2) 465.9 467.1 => 7.1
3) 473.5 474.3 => 6.86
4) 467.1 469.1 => 7.62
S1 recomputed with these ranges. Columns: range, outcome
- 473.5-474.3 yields 6.781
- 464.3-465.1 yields 6.72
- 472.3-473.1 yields 6.949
